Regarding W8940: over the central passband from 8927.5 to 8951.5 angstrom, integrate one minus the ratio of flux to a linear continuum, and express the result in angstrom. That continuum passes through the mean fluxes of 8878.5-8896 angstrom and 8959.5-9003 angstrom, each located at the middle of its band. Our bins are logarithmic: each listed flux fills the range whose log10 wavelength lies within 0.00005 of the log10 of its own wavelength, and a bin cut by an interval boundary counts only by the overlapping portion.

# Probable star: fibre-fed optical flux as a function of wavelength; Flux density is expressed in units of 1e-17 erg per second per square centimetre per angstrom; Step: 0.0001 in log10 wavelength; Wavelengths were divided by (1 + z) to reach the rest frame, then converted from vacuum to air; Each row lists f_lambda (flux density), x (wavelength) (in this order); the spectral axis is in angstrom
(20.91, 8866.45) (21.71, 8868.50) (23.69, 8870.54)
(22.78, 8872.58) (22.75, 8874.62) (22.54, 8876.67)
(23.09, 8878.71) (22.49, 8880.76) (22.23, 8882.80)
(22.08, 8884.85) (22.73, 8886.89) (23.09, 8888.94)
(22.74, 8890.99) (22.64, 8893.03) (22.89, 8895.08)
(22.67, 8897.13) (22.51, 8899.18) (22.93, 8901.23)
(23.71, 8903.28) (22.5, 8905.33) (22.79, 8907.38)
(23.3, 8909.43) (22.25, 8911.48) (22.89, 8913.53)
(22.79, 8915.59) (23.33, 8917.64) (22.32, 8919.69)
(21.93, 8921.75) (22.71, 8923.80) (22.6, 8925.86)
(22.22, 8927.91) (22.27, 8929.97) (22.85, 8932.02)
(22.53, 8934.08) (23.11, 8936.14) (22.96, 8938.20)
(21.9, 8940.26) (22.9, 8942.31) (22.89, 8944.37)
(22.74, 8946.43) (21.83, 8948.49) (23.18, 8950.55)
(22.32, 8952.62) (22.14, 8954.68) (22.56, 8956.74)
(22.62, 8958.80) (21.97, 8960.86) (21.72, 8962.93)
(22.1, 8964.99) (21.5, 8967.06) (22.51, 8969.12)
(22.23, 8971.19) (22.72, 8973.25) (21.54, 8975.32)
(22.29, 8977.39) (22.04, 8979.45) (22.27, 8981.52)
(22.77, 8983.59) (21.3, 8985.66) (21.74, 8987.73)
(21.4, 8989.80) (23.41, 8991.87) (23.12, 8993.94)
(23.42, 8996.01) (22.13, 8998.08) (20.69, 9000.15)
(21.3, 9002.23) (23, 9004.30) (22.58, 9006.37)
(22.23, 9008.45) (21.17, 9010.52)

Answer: -0.3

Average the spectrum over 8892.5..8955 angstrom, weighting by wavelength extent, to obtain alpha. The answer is 22.7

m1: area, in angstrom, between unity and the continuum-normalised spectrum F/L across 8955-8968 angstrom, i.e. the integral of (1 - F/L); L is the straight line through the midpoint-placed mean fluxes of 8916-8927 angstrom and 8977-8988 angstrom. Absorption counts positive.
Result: 0.10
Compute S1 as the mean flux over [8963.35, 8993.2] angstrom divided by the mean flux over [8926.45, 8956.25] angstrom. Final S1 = 1.0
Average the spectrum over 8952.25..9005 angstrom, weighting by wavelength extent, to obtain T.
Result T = 22.2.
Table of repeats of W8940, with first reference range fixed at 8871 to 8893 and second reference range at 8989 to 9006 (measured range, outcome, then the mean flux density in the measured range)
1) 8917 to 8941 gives 0.0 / 22.6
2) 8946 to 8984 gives 0.3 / 22.2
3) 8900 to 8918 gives -0.3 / 22.9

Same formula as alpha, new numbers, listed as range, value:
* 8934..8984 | 22.4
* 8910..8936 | 22.6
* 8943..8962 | 22.5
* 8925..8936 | 22.5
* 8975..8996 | 22.3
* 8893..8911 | 22.9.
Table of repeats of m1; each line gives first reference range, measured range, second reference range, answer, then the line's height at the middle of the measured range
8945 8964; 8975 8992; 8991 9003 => 0.2 angstrom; 22.4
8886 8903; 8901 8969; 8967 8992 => -0.2 angstrom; 22.5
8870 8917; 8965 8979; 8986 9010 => 0.1 angstrom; 22.4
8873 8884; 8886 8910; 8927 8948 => -0.3 angstrom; 22.6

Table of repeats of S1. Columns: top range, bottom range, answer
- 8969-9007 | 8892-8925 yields 0.98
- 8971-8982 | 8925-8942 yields 0.98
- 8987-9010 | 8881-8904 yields 0.98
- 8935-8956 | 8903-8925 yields 0.99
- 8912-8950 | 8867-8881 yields 1.00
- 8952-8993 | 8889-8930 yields 0.98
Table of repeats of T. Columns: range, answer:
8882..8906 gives 22.7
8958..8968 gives 22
